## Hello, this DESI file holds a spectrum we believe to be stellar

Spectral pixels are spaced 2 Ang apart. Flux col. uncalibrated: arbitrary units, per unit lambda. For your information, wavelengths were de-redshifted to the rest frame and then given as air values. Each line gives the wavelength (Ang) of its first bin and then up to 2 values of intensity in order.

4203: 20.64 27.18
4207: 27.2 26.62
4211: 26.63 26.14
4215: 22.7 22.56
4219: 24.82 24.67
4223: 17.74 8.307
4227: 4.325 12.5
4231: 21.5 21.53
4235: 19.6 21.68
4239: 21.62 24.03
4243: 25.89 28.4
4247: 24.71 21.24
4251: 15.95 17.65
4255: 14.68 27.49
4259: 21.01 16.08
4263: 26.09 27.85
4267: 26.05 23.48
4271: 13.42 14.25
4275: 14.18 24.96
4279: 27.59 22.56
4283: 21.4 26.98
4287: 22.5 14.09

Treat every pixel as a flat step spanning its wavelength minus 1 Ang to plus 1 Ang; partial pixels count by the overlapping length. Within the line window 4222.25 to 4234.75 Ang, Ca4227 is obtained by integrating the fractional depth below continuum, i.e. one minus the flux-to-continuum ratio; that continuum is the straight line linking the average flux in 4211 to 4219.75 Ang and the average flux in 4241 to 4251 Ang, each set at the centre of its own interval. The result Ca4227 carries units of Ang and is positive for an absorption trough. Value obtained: 5.0 Ang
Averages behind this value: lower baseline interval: 24.3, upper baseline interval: 24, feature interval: 14.6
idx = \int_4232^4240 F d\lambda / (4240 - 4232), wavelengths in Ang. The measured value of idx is 21.1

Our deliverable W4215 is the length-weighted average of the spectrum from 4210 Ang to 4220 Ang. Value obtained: 24.6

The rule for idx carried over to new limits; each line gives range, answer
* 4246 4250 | 23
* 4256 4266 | 23.7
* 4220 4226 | 16.9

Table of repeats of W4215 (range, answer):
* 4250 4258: 18.9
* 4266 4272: 21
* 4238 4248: 24.9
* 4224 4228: 6.32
